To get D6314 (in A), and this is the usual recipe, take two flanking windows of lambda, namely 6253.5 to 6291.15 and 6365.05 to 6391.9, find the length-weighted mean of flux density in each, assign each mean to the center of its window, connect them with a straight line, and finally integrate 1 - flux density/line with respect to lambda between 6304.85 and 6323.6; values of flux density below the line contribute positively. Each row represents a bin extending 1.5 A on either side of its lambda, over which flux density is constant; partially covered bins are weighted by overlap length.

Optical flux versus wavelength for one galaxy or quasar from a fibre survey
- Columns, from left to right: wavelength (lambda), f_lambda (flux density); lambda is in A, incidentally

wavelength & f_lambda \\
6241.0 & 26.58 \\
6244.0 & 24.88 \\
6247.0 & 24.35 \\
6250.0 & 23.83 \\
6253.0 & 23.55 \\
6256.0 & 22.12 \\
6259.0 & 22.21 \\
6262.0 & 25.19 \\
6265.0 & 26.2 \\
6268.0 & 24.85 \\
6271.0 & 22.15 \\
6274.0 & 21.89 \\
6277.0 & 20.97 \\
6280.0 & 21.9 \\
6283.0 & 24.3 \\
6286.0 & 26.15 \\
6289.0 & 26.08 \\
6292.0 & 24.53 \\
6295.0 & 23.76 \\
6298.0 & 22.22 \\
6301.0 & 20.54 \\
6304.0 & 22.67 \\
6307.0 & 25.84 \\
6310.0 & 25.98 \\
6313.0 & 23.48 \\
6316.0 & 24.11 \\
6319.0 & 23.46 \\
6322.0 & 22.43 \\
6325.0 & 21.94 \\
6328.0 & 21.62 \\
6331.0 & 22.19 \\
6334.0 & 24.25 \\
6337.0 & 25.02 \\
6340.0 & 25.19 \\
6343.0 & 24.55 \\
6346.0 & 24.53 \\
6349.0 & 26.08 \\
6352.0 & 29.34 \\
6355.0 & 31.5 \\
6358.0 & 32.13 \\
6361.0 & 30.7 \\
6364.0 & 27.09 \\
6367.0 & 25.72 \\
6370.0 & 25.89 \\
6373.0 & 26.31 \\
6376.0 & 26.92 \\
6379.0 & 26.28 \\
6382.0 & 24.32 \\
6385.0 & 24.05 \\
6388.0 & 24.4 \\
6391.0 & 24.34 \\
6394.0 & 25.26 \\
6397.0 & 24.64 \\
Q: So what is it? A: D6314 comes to 0.16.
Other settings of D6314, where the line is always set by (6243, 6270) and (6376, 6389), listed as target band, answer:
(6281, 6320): 0.5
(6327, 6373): -3.1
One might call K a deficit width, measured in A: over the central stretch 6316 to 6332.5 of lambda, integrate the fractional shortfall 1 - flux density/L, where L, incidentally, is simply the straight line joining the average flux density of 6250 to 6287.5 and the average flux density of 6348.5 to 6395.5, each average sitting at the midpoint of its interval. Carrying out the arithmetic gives 1.8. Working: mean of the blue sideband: 23.5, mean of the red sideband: 26.9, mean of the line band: 22.5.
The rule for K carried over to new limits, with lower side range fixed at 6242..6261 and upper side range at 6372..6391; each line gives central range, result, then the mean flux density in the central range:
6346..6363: -3.04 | 29.4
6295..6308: 0.77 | 22.8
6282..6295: -0.56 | 25.1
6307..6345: 1.21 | 23.8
